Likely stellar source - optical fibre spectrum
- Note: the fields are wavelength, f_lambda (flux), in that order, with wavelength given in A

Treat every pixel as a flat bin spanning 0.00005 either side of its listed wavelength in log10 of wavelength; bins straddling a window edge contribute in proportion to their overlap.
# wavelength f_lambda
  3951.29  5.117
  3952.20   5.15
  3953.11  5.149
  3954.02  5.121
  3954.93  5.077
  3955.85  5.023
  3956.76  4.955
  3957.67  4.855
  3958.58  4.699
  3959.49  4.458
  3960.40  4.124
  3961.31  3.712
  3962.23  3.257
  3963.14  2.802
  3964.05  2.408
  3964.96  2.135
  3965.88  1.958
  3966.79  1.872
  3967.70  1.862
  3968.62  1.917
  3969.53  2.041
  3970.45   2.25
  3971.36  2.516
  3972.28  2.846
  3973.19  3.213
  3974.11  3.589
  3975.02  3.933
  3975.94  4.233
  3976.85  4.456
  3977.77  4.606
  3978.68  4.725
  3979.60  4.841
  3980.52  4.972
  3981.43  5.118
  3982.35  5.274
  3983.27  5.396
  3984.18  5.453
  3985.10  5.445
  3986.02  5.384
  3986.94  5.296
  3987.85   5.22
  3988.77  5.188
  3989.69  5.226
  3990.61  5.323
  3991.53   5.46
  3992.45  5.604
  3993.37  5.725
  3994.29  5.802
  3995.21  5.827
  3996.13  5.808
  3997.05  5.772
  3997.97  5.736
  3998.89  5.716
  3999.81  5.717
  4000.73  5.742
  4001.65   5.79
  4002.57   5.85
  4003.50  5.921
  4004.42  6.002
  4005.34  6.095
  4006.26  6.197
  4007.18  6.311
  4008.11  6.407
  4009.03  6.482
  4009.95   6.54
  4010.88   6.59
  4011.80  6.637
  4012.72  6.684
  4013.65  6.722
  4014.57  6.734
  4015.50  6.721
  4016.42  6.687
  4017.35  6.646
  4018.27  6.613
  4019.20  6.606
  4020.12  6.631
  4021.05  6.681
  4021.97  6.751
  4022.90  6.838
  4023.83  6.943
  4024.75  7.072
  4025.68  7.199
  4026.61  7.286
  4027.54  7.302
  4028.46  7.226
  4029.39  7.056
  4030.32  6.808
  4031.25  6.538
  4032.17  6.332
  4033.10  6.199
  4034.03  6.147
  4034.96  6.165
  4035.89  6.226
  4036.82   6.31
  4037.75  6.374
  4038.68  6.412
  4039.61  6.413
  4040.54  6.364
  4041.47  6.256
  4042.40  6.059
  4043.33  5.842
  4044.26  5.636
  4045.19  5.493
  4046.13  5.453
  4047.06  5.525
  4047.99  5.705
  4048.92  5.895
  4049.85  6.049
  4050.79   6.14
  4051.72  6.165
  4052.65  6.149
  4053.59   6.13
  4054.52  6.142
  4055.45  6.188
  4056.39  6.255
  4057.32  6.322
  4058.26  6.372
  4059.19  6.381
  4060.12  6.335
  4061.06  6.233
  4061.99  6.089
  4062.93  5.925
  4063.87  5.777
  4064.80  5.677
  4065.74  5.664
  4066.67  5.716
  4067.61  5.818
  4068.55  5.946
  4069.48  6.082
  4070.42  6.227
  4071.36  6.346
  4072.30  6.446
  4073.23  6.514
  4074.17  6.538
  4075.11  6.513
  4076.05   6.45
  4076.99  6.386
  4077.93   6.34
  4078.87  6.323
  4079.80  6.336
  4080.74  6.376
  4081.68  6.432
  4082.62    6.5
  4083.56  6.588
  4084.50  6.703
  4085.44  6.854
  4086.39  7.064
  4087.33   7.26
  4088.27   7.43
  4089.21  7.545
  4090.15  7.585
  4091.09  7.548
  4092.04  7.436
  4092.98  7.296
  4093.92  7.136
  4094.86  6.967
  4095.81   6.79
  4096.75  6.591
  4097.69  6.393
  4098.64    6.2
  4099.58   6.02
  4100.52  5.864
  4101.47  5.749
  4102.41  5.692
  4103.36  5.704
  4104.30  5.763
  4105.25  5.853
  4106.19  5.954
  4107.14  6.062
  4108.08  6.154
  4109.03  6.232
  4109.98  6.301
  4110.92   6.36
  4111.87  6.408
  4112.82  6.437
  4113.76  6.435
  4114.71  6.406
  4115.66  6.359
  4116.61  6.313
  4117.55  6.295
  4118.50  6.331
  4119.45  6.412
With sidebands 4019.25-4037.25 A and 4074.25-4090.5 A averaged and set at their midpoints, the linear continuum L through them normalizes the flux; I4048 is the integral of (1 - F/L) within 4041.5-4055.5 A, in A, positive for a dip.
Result 1.70 A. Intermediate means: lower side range 6.72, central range 5.91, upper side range 6.74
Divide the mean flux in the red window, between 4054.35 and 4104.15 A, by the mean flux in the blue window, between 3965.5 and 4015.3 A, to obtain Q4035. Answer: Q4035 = 1.27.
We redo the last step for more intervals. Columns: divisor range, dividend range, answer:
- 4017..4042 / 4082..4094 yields 1.07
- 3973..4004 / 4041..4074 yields 1.15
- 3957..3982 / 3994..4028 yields 1.84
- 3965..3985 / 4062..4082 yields 1.68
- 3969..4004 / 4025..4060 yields 1.28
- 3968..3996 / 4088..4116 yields 1.42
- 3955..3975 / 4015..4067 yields 1.97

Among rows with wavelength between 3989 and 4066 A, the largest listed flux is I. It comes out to 7.302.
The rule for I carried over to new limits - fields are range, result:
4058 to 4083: 6.538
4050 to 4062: 6.381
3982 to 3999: 5.827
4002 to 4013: 6.684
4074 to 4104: 7.585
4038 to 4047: 6.413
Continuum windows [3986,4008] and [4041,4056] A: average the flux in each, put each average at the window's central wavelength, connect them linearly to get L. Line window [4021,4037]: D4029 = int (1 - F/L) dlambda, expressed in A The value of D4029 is -2.4 A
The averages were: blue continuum 5.71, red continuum 5.93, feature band 6.74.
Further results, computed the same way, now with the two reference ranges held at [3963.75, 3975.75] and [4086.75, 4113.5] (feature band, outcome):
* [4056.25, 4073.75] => -2.1 A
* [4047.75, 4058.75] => -2.2 A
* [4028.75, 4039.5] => -4.6 A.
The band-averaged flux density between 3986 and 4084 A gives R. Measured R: 6.21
